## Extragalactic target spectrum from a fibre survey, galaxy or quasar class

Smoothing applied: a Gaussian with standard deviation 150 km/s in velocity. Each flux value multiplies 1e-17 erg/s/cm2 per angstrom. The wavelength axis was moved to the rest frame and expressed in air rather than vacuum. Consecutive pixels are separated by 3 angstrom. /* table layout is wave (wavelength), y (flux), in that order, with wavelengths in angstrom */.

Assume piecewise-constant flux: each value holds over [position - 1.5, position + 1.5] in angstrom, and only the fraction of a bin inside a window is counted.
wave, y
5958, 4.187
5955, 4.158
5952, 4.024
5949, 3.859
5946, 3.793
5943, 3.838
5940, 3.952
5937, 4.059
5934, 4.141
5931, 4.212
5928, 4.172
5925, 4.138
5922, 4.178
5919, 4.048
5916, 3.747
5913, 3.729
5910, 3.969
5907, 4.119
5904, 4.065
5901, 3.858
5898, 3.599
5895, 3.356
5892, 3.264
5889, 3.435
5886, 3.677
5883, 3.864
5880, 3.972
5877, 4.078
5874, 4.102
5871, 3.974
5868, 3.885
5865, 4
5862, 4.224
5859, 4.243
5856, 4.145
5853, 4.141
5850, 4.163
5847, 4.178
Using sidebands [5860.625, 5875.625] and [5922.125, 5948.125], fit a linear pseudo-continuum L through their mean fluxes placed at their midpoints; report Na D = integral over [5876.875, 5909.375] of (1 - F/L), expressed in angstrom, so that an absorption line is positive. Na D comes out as 2.4 angstrom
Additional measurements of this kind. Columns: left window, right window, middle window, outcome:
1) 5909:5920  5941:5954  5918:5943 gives -1.4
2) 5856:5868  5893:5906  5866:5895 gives 1.0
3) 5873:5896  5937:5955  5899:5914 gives -0.6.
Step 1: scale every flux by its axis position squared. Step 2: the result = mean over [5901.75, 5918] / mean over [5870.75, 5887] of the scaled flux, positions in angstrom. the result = 1.0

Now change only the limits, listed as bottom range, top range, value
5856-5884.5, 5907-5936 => 1.02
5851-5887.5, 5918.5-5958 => 1.03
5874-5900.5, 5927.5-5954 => 1.10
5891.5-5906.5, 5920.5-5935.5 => 1.14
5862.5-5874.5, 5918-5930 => 1.05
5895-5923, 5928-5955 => 1.04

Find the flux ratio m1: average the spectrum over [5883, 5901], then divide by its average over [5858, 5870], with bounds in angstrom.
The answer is 0.87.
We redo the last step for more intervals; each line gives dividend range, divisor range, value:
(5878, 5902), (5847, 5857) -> 0.87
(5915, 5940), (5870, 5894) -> 1.08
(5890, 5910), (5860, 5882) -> 0.92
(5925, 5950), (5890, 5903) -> 1.13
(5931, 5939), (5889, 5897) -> 1.23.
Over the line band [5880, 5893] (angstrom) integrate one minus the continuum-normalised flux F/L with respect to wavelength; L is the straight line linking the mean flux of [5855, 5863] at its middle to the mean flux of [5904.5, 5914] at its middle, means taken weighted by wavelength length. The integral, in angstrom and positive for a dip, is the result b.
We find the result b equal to 1.5 angstrom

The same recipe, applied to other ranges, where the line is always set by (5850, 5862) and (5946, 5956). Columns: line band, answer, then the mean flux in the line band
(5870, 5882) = 0.32 angstrom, 4.03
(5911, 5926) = 0.30 angstrom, 3.96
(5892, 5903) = 1.37 angstrom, 3.58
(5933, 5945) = 0.05 angstrom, 3.98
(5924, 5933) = -0.34 angstrom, 4.17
